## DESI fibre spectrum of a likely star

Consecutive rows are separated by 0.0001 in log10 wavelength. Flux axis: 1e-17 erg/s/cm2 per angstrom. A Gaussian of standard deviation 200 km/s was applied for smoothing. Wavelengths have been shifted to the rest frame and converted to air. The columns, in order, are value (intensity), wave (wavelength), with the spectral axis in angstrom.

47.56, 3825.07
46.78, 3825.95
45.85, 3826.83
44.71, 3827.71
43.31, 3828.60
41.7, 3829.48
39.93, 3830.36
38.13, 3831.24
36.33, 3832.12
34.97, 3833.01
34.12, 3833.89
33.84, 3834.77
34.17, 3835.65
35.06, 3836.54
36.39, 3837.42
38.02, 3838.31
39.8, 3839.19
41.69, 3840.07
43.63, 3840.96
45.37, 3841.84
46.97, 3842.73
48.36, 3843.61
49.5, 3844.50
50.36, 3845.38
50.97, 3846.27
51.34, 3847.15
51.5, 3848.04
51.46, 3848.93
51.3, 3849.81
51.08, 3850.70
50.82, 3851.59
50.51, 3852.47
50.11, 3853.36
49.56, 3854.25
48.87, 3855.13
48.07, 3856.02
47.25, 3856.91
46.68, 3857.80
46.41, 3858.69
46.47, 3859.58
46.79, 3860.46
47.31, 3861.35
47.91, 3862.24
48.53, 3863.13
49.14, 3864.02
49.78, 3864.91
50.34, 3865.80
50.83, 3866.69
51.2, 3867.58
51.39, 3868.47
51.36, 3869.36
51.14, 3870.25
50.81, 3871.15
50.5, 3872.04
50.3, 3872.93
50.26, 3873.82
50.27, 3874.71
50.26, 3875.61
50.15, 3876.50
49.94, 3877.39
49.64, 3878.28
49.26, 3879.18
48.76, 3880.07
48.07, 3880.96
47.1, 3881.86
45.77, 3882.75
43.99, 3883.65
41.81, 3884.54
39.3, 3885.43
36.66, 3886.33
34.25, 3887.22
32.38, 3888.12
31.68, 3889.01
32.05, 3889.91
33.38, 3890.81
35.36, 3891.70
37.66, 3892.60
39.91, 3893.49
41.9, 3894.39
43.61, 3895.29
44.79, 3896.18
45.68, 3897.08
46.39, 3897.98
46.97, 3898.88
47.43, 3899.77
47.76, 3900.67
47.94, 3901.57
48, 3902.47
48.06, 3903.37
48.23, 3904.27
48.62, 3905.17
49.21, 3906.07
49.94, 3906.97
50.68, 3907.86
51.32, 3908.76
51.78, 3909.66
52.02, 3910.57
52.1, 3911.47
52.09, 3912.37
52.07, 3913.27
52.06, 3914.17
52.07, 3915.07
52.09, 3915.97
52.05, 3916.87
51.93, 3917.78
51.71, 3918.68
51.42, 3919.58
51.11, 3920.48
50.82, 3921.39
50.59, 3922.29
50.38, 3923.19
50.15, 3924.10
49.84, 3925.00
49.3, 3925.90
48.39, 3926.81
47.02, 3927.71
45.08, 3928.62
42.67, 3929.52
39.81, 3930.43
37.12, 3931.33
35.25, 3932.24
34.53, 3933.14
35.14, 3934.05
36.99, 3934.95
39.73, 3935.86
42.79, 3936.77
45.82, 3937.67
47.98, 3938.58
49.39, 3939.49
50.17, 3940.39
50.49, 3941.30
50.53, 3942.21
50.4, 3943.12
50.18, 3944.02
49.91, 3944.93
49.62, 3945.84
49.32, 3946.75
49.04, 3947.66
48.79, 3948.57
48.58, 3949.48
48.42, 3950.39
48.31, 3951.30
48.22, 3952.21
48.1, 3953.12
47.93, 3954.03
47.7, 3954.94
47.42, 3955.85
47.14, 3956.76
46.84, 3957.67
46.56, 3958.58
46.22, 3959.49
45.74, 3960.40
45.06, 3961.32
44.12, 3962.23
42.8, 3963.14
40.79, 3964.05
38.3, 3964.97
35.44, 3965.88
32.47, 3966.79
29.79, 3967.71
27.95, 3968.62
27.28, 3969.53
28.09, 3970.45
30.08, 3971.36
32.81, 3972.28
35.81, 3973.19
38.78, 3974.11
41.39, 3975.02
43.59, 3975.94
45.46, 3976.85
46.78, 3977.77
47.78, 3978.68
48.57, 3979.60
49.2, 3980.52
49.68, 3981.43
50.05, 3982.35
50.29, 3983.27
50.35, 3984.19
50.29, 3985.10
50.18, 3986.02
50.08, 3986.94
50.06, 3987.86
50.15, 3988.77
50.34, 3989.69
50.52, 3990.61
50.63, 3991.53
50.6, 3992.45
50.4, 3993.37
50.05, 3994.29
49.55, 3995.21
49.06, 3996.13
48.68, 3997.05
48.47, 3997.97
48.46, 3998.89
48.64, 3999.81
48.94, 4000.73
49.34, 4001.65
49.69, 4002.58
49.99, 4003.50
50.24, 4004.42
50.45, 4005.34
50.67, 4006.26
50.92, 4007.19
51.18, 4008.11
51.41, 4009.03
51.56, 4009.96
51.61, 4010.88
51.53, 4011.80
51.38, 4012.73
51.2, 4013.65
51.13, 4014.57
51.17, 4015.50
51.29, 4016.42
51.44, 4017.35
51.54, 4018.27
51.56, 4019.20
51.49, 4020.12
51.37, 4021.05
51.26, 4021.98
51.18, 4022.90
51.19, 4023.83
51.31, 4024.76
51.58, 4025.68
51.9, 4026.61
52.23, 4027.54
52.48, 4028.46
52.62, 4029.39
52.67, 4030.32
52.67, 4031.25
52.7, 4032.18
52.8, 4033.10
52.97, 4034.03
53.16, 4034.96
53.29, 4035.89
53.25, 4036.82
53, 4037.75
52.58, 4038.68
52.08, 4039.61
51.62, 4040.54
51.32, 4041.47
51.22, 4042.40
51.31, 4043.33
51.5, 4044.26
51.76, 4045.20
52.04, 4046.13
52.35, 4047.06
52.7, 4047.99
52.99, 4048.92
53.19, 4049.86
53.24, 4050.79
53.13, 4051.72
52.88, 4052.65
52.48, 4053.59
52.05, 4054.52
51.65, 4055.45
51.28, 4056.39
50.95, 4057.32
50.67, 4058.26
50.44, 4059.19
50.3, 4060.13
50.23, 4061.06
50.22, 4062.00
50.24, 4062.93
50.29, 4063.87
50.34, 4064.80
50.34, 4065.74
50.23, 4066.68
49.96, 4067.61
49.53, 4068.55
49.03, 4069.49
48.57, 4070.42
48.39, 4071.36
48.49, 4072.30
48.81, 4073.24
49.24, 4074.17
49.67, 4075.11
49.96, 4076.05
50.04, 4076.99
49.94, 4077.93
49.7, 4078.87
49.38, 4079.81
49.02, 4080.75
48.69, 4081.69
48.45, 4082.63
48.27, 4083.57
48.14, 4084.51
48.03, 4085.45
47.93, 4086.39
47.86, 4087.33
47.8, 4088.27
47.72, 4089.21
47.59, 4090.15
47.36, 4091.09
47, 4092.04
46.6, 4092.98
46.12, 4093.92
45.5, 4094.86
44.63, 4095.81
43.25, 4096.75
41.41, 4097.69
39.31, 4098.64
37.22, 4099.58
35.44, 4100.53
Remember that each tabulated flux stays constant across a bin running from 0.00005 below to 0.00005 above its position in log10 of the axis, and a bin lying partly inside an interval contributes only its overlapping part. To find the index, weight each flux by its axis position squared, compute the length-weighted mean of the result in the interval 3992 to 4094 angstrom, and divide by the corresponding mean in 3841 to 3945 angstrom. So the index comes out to 1.16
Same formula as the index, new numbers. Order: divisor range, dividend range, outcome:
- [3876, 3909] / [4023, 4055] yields 1.28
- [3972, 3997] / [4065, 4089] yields 1.08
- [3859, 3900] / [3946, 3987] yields 1.01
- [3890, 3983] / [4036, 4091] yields 1.19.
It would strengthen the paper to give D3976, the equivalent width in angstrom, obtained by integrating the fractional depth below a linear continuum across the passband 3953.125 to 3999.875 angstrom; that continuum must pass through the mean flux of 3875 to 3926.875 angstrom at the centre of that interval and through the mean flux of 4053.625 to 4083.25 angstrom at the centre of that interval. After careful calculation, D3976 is 3.4 angstrom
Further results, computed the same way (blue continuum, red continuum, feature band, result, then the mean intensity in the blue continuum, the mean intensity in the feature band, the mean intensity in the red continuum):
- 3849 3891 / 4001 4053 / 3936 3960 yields 0.56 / 46.9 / 48.2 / 51.8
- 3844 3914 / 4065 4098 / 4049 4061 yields -0.96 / 47.2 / 51.8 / 48.1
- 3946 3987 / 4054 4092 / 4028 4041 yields -1.48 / 43.7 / 52.7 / 49.4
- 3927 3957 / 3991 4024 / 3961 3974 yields 3.43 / 45.8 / 35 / 50.5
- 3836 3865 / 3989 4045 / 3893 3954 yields 1.60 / 47.1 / 47.6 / 51.2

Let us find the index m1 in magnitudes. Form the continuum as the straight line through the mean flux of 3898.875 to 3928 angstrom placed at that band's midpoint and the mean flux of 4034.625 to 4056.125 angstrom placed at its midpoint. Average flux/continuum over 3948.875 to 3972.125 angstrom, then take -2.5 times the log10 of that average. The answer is 0.22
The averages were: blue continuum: 50.2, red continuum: 52.4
